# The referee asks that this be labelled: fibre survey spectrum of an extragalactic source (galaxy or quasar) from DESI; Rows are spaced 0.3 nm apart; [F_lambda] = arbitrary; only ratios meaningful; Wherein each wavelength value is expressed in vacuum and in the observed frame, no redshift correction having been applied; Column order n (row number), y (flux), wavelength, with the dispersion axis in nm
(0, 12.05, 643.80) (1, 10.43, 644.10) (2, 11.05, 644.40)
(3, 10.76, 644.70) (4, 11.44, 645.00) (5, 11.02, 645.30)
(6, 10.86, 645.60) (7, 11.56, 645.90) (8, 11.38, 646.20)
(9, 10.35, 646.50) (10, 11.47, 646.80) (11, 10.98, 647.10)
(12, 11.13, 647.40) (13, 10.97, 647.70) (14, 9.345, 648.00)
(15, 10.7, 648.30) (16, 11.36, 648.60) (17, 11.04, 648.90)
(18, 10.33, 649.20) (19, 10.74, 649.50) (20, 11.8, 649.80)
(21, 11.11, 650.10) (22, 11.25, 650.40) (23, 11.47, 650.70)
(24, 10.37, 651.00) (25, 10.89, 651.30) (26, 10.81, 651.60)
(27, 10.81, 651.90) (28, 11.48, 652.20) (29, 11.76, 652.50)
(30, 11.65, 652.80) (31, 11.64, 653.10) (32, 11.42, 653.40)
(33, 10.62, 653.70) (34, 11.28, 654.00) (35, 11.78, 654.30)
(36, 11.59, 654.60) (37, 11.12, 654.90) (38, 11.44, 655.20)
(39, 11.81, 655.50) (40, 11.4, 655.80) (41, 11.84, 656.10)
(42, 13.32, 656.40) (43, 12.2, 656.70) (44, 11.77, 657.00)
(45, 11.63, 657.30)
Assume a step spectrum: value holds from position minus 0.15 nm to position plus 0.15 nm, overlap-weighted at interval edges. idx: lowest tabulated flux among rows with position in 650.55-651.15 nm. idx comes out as 10.37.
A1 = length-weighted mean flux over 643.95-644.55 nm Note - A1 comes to 10.7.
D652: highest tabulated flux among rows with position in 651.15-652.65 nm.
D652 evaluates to 11.76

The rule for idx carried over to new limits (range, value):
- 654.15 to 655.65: 11.12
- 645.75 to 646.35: 11.38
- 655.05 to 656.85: 11.4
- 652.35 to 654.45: 10.62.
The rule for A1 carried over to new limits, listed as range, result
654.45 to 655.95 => 11.5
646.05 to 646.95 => 11.1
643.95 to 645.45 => 10.9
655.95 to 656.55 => 12.6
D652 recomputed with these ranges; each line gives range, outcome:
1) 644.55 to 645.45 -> 11.44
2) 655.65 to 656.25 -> 11.84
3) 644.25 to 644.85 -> 11.05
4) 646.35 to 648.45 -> 11.47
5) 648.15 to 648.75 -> 11.36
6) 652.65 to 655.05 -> 11.78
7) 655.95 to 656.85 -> 13.32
